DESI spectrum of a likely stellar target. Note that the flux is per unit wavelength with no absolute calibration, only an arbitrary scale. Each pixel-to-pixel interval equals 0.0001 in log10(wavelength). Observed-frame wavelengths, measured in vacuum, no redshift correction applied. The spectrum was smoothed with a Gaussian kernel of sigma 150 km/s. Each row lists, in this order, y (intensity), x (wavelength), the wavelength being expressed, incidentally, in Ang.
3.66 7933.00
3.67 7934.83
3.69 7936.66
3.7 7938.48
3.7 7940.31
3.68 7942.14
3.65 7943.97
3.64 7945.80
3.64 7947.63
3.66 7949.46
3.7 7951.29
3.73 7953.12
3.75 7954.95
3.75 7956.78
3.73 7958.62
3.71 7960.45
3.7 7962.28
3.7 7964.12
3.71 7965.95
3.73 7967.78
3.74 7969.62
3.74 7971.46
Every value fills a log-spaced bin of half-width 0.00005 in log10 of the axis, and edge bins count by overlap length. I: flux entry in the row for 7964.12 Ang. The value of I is 3.7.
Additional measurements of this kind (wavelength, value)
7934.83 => 3.67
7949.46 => 3.66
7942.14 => 3.68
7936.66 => 3.69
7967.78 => 3.73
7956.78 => 3.75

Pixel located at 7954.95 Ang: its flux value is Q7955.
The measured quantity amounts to 3.75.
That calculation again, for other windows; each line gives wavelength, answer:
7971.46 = 3.74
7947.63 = 3.64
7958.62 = 3.73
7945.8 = 3.64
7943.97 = 3.65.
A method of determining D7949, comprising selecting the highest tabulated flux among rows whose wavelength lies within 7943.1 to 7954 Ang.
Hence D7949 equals 3.73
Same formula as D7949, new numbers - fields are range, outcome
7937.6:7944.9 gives 3.7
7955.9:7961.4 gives 3.75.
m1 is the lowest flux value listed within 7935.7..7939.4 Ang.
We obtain 3.69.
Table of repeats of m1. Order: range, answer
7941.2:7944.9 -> 3.65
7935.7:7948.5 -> 3.64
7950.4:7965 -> 3.7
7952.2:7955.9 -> 3.73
